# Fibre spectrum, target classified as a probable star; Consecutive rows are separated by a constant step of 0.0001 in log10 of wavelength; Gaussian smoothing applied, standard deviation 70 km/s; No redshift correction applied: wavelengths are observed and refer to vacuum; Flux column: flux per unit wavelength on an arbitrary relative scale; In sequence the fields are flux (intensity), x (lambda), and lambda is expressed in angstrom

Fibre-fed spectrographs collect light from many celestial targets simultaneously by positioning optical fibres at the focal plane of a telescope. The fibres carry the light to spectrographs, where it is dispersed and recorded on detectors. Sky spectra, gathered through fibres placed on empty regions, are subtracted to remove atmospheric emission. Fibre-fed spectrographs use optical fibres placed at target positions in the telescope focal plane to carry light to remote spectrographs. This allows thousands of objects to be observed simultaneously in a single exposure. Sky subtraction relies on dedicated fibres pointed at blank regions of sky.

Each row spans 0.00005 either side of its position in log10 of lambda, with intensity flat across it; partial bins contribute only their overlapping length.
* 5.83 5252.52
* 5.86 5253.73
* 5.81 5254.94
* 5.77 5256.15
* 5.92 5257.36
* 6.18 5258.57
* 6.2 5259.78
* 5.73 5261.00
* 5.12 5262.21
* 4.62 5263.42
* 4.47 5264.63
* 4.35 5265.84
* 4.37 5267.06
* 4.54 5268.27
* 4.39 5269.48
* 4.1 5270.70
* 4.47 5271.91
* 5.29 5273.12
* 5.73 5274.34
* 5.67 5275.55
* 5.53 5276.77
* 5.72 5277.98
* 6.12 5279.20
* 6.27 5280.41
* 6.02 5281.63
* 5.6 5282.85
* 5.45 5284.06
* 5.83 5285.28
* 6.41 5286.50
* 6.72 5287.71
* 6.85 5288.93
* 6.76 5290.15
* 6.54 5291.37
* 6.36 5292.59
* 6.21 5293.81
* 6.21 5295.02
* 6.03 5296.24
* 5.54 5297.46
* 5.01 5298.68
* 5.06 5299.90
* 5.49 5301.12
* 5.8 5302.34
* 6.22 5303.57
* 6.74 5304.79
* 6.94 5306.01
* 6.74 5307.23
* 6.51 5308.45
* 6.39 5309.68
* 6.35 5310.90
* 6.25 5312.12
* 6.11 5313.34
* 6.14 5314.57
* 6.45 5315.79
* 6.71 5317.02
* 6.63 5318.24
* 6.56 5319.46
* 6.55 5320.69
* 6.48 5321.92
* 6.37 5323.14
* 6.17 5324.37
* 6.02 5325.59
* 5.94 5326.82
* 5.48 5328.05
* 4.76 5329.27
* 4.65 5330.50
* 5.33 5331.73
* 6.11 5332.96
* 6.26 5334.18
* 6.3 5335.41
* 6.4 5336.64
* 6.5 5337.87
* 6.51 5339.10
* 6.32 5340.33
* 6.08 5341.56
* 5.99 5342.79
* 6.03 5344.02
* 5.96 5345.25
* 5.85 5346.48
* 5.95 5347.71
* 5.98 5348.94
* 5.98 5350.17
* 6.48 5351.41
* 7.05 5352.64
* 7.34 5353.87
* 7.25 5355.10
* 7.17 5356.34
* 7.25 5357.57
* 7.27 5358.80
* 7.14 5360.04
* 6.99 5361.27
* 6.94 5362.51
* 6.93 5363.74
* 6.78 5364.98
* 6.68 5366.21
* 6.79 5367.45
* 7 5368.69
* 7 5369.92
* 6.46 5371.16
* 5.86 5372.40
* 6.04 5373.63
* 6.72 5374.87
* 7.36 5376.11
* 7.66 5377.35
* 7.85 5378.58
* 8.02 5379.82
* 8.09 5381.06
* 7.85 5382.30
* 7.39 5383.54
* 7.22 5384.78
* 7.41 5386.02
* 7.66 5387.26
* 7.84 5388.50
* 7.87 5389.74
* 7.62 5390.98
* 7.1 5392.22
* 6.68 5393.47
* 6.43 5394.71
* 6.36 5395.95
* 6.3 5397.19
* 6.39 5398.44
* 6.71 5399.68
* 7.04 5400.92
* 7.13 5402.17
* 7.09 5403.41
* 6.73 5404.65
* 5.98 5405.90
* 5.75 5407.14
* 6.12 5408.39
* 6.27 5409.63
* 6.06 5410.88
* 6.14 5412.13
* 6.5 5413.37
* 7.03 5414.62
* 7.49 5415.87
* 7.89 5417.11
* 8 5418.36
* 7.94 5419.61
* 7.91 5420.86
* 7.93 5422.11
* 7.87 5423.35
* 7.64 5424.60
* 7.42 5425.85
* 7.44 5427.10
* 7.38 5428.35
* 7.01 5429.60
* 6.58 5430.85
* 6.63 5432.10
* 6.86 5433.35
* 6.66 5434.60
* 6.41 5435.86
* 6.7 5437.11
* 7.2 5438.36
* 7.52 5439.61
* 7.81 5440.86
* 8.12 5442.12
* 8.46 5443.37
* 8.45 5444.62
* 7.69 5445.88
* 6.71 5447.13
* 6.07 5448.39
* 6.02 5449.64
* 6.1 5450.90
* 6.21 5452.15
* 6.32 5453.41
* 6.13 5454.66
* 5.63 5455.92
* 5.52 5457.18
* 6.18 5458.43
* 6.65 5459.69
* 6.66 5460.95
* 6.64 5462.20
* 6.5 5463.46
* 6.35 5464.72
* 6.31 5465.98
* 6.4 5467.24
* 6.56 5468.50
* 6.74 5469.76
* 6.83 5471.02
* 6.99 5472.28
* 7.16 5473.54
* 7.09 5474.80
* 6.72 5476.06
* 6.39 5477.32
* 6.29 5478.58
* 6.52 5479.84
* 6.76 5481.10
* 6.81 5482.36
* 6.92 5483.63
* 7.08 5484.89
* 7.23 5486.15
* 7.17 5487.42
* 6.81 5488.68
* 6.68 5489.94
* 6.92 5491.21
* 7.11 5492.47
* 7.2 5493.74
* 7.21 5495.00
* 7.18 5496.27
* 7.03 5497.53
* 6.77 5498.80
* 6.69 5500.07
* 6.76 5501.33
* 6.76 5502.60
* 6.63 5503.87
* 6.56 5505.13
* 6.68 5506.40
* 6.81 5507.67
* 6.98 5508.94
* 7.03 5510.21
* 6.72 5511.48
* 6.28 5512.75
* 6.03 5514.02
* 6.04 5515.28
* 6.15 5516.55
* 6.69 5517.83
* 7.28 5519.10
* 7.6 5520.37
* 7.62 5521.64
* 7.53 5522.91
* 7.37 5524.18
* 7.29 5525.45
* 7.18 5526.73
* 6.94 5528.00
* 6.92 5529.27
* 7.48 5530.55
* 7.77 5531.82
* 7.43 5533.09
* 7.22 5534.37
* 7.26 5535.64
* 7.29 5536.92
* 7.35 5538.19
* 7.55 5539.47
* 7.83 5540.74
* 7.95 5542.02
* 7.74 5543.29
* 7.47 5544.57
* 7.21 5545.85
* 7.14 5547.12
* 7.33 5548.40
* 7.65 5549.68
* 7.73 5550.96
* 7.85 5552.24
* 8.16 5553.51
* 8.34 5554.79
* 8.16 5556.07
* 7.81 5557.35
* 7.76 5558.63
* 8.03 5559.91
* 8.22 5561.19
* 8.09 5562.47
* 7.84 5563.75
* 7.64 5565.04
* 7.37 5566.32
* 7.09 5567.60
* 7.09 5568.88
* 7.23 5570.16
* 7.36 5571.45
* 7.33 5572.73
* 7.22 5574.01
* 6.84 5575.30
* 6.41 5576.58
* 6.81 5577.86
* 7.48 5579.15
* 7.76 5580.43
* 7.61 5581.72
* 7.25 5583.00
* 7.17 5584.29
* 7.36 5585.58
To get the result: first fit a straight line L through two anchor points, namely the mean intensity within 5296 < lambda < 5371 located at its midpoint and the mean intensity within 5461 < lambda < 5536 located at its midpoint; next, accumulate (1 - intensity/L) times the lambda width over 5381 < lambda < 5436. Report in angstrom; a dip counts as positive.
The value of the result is -4.02 angstrom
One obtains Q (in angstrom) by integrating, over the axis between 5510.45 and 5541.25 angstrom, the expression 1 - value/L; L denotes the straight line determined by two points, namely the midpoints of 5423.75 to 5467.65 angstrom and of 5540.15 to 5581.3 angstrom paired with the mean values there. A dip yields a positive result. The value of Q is 0.9 angstrom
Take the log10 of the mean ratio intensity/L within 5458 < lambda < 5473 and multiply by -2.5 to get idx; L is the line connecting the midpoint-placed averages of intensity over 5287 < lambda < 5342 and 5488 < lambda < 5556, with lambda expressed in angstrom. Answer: 0.05 mag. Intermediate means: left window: 6.17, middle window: 6.57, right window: 7.16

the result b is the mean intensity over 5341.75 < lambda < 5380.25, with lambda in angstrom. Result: 6.75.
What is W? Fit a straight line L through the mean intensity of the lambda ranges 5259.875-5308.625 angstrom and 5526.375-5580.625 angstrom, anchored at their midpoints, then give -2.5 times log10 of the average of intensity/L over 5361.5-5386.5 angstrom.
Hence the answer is -0.131 mag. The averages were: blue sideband 5.69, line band 7.1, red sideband 7.5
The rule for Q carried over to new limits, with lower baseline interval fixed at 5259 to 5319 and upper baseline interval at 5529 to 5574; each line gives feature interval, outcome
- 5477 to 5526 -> 2.6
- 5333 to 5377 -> -2.3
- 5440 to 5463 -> 0.5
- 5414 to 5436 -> -2.0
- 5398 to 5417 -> 0.1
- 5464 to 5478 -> 0.7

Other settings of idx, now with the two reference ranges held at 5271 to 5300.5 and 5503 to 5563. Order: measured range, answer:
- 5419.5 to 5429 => -0.150 mag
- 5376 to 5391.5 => -0.192 mag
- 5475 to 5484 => 0.058 mag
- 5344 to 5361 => -0.065 mag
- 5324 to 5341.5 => 0.043 mag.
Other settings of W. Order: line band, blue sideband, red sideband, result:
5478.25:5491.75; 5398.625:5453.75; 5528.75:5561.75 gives 0.07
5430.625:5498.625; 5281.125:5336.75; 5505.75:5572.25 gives 0.03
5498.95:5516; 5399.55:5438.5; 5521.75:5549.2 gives 0.11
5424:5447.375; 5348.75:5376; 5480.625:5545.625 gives -0.06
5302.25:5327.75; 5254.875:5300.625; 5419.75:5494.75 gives -0.09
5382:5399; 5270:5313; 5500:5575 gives -0.10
